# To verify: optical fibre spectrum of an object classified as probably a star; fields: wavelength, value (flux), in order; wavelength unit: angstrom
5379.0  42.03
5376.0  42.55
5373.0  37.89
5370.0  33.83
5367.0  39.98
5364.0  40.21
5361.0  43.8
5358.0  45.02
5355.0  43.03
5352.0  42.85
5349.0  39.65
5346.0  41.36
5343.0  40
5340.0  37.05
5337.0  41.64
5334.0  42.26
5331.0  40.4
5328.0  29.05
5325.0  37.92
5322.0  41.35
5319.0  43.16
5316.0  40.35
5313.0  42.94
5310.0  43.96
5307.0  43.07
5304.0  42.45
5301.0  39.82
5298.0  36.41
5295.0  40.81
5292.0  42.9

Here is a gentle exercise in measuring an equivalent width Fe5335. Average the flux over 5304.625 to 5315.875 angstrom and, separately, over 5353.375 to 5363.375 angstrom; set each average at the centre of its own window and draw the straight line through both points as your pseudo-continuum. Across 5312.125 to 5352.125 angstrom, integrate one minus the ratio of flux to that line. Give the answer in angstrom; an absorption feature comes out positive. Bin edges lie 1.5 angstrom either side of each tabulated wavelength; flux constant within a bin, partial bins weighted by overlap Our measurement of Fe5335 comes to 3.1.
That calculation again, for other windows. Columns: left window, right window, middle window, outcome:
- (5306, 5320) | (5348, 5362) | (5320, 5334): 1.6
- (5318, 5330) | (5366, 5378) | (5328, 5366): -2.7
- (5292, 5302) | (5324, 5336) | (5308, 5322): -1.5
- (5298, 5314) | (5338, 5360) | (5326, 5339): 1.0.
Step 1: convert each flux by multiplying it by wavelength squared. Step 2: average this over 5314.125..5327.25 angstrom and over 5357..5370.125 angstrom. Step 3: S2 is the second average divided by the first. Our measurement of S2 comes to 1.04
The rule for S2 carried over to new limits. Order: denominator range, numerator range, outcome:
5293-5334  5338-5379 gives 1.03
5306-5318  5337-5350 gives 0.94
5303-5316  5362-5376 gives 0.92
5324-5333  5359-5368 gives 1.17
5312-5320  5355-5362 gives 1.07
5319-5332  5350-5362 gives 1.17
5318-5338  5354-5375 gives 1.05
